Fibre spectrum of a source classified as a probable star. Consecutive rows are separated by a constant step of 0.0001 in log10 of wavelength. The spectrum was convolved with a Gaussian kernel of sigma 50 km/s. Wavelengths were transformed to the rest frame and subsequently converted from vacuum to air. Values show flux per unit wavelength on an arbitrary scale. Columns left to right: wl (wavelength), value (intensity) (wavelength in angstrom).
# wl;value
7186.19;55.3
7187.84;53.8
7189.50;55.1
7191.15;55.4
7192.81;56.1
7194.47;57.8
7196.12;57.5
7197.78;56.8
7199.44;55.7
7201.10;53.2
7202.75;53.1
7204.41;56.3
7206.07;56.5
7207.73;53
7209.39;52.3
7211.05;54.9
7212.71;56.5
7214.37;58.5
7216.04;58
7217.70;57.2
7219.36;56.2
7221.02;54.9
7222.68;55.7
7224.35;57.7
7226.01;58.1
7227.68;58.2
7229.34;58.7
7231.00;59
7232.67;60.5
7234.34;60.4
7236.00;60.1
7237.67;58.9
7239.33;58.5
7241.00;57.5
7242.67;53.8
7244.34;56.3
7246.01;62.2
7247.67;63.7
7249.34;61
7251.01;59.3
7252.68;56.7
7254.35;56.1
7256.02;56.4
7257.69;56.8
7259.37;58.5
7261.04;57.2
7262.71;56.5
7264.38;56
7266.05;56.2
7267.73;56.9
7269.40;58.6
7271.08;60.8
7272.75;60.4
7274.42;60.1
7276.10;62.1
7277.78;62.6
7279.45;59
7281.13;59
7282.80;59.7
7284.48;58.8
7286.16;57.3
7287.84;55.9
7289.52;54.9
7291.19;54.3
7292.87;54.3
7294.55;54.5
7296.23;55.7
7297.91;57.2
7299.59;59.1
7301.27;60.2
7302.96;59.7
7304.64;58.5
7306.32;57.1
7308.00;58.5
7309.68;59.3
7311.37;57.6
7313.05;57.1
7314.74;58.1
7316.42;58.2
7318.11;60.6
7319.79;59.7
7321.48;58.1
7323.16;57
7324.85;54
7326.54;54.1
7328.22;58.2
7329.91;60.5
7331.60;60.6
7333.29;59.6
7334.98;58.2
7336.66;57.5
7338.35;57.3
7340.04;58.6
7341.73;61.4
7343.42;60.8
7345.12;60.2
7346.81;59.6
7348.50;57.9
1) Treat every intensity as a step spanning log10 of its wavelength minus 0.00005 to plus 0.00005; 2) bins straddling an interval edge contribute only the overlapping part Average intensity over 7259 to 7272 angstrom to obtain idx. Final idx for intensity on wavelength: 57.6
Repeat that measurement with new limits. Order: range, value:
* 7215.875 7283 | 58.4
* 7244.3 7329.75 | 58.1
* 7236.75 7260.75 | 58.2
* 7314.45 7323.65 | 58.7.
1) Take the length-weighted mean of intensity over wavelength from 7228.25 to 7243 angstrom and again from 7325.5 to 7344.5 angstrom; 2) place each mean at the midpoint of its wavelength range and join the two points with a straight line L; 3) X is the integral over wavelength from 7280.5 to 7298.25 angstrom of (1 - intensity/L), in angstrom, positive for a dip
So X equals 0.7 angstrom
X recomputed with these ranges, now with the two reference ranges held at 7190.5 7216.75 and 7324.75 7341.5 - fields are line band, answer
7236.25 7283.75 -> -1.54 angstrom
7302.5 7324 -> -0.22 angstrom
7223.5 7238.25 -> -0.75 angstrom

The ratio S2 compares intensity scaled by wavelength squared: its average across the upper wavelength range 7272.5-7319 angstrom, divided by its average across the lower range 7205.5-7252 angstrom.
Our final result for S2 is 1.0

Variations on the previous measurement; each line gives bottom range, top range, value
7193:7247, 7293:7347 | 1.05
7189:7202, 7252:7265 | 1.03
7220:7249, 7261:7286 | 1.02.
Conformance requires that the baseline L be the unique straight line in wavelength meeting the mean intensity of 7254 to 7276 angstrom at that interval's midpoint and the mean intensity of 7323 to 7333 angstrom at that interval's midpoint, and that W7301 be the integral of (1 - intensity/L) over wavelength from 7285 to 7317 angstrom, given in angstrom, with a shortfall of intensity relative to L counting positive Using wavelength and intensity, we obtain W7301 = 0.24 angstrom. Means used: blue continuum 57.9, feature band 57.2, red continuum 57.5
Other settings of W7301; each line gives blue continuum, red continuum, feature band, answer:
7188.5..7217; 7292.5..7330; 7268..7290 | -0.8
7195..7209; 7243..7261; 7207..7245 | -0.3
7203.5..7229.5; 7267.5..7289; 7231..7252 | -0.6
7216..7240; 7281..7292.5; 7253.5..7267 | 0.2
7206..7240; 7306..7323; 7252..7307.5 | 0.2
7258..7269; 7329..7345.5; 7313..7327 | 0.3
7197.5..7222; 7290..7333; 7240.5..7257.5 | -0.6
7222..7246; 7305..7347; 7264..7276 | -0.1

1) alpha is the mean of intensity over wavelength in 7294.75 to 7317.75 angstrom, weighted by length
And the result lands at 58.1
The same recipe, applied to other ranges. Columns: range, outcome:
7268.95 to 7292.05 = 58.8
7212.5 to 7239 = 58.1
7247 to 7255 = 59.3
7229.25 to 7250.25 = 59.3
